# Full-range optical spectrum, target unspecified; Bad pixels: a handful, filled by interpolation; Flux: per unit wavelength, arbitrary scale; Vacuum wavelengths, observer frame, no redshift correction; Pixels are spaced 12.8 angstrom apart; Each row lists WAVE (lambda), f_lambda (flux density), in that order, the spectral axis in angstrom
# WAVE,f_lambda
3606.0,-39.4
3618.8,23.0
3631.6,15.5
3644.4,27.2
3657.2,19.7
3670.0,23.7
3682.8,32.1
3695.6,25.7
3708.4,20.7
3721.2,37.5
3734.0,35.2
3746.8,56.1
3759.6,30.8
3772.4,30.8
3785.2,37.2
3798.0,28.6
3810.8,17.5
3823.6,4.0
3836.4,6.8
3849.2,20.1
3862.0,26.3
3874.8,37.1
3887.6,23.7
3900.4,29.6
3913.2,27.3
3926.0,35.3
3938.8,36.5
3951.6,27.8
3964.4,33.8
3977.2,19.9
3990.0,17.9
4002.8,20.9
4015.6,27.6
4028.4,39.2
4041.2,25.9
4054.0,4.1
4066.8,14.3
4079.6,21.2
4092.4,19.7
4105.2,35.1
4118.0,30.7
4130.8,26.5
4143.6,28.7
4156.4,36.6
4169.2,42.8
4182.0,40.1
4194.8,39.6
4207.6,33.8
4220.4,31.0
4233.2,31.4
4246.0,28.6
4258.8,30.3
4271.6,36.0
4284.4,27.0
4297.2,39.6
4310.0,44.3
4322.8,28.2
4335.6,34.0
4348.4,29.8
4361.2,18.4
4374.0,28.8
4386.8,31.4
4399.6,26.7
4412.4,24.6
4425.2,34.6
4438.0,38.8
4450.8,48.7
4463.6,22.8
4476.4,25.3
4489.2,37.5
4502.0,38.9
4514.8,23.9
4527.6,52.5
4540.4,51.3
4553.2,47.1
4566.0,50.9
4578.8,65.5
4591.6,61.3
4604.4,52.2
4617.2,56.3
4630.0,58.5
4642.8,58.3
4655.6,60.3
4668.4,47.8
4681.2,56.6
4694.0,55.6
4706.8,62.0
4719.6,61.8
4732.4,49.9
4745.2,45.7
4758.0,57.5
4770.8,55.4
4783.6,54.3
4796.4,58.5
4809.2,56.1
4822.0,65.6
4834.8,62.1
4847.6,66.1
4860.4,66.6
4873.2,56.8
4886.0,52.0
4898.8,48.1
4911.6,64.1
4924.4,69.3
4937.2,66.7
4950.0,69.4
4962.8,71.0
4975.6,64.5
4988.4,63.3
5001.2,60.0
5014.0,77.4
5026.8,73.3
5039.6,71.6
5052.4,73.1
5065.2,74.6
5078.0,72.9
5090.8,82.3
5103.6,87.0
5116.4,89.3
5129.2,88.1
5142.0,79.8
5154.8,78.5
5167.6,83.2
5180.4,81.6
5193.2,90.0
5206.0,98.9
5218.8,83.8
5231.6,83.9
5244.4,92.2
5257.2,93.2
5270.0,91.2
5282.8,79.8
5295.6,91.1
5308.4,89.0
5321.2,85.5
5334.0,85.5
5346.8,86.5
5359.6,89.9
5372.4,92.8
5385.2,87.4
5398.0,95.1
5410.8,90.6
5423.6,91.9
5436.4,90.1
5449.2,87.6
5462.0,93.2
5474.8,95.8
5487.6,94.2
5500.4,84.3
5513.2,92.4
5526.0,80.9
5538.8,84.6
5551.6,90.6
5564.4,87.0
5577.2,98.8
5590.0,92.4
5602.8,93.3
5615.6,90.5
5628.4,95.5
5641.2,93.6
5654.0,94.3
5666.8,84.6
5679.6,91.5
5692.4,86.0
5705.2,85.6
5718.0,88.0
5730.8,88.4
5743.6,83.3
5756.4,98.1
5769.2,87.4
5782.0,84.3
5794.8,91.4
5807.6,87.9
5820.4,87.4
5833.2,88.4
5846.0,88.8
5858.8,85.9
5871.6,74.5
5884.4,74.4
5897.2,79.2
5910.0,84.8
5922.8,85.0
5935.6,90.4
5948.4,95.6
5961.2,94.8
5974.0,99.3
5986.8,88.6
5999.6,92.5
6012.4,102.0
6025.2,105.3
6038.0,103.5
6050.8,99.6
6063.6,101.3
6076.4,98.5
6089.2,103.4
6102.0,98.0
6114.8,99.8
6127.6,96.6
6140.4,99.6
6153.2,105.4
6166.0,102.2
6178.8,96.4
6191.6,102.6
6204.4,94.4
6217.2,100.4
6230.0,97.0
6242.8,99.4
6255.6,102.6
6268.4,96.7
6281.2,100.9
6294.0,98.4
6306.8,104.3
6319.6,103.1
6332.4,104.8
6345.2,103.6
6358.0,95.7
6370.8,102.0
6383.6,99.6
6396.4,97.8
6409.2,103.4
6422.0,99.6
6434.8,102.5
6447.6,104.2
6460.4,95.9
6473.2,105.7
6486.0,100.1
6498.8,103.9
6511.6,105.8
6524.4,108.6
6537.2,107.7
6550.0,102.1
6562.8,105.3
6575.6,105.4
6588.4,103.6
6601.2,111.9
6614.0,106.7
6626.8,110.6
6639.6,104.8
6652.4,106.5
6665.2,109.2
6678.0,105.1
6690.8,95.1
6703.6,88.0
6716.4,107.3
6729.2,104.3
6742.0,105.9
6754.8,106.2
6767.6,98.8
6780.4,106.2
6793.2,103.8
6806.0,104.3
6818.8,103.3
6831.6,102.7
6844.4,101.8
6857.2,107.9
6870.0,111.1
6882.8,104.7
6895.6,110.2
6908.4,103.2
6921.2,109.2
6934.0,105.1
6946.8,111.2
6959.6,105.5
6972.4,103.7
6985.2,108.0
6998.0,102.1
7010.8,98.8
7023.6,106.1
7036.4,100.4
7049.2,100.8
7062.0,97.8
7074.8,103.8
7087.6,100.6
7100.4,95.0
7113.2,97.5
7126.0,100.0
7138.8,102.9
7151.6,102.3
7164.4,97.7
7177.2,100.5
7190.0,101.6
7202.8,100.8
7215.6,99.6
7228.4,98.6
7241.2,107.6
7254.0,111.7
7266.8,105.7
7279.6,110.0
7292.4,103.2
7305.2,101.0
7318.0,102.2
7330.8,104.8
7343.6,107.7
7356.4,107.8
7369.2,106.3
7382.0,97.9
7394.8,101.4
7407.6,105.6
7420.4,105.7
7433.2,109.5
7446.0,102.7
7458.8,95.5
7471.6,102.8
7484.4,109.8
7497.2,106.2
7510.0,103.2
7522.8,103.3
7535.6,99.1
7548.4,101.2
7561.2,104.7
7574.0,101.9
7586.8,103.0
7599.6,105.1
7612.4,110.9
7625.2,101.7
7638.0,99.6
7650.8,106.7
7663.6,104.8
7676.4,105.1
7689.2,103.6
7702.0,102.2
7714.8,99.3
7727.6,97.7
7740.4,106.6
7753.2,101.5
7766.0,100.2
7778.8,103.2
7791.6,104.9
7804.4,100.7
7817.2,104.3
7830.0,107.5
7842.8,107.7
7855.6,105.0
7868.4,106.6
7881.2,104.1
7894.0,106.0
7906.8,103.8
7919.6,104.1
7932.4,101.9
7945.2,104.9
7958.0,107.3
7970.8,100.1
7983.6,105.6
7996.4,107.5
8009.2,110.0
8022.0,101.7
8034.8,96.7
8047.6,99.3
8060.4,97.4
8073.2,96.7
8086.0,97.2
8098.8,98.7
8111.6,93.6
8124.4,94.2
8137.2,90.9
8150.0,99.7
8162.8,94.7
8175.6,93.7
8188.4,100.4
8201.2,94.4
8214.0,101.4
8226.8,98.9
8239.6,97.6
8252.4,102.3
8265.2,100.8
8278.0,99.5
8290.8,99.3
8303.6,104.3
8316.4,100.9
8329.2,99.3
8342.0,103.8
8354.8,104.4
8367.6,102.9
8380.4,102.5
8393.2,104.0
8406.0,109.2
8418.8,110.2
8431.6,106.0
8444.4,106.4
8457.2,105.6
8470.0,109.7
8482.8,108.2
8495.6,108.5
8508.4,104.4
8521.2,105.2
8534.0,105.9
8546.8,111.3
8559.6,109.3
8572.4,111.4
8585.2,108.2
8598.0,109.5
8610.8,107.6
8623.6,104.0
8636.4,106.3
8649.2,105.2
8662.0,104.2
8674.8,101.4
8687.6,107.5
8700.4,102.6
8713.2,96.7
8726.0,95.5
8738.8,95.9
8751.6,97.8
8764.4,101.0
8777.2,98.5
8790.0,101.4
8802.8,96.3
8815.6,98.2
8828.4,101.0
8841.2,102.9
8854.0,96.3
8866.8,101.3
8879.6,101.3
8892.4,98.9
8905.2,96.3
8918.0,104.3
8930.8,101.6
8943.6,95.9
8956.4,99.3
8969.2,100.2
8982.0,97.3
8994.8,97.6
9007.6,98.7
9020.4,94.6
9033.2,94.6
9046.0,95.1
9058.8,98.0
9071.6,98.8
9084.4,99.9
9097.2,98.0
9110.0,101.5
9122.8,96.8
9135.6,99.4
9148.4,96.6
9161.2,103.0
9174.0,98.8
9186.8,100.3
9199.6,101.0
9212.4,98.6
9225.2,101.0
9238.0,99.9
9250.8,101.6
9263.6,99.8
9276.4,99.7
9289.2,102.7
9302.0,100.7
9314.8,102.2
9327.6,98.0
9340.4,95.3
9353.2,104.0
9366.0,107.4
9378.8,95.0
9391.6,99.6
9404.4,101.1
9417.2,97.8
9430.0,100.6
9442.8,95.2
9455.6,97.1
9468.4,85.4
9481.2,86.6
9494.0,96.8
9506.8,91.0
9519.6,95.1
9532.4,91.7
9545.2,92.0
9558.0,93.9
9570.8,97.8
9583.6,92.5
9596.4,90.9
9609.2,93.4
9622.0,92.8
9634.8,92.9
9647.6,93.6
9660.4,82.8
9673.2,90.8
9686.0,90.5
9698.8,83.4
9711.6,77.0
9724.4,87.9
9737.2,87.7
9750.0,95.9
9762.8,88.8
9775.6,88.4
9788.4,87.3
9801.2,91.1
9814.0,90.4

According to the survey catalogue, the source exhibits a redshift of 0.136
